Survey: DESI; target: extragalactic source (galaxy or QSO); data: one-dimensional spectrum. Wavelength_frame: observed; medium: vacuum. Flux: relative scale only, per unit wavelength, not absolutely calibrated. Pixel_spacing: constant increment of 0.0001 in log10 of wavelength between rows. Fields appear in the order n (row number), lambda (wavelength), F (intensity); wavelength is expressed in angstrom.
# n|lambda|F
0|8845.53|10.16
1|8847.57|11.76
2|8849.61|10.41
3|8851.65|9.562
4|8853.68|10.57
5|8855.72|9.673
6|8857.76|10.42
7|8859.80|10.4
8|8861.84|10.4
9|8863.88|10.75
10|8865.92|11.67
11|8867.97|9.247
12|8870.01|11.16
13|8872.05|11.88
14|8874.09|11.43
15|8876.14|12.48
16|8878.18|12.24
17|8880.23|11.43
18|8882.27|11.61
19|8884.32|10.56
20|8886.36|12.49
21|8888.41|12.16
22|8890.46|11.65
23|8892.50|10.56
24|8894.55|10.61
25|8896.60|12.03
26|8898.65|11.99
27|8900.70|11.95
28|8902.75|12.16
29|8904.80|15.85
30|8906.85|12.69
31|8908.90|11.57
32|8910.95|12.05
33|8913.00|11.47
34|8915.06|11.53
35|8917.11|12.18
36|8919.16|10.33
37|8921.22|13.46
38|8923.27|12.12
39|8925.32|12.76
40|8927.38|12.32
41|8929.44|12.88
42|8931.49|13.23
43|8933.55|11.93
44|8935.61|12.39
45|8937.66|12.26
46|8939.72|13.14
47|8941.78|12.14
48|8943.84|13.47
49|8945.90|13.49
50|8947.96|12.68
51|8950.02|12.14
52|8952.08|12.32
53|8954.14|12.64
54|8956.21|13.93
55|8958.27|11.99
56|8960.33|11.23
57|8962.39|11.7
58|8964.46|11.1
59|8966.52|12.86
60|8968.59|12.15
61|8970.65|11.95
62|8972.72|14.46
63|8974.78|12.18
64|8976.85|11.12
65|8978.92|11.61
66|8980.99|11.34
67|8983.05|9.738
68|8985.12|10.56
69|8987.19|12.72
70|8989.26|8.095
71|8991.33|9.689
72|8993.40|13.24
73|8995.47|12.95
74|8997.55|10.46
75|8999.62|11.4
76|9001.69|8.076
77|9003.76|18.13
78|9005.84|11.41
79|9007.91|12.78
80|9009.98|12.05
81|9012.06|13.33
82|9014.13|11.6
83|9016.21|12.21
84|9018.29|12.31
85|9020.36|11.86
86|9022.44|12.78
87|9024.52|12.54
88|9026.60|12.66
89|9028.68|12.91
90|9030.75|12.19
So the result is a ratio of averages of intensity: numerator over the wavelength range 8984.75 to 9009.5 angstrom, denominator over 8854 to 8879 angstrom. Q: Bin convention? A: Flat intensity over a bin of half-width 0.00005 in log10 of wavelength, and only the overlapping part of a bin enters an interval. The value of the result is 1.1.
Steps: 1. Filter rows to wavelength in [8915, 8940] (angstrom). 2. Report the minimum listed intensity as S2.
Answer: 10.33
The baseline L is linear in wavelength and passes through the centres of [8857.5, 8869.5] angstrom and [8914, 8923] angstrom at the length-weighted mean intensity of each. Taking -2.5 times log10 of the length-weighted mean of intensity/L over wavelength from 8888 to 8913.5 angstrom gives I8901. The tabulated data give -0.06 mag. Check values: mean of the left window 10.5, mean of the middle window 12.1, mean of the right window 11.9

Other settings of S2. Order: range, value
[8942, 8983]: 11.1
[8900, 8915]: 11.47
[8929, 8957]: 11.93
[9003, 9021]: 11.41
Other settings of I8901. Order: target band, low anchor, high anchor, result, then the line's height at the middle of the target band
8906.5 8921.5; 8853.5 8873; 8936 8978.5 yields -0.019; 11.6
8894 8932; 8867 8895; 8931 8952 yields -0.019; 12.1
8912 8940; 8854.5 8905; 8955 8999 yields -0.067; 11.5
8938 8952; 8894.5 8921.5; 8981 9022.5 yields -0.069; 12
